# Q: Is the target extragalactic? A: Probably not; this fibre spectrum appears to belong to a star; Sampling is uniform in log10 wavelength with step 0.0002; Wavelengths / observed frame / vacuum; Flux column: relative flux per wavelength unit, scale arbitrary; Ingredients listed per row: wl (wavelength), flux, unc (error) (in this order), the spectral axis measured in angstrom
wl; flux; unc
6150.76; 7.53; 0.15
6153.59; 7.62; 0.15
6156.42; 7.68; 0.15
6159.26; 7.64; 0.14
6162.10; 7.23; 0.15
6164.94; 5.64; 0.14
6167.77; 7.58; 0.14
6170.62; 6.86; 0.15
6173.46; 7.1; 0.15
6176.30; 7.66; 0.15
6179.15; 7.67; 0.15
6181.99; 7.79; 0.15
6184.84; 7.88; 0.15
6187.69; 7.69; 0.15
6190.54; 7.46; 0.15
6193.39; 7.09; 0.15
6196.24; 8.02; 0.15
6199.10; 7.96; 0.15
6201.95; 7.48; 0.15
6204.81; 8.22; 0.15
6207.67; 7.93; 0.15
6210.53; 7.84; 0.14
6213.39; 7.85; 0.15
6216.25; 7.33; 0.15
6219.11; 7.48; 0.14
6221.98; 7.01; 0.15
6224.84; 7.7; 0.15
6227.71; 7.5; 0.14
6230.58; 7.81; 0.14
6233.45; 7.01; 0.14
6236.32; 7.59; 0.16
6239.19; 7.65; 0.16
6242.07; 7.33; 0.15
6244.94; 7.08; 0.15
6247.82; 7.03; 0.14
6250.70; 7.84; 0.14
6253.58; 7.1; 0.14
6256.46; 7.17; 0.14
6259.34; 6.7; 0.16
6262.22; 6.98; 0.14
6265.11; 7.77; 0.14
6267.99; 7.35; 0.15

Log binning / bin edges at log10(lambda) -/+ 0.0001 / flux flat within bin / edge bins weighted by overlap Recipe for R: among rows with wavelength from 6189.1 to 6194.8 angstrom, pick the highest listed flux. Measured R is 7.46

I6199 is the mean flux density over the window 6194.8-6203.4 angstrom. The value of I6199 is 7.82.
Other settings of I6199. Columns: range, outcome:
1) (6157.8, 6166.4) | 6.85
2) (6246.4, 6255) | 7.32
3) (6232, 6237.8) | 7.31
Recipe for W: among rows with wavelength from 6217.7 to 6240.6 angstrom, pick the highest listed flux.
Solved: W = 7.81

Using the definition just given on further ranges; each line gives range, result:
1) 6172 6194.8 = 7.88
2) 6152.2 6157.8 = 7.68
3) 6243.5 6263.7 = 7.84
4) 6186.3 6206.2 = 8.22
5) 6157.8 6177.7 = 7.66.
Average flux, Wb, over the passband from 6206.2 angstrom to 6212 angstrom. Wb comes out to 7.88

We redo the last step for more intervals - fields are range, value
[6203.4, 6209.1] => 8.07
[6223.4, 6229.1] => 7.6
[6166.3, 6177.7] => 7.29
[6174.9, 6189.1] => 7.74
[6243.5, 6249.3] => 7.06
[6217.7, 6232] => 7.5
